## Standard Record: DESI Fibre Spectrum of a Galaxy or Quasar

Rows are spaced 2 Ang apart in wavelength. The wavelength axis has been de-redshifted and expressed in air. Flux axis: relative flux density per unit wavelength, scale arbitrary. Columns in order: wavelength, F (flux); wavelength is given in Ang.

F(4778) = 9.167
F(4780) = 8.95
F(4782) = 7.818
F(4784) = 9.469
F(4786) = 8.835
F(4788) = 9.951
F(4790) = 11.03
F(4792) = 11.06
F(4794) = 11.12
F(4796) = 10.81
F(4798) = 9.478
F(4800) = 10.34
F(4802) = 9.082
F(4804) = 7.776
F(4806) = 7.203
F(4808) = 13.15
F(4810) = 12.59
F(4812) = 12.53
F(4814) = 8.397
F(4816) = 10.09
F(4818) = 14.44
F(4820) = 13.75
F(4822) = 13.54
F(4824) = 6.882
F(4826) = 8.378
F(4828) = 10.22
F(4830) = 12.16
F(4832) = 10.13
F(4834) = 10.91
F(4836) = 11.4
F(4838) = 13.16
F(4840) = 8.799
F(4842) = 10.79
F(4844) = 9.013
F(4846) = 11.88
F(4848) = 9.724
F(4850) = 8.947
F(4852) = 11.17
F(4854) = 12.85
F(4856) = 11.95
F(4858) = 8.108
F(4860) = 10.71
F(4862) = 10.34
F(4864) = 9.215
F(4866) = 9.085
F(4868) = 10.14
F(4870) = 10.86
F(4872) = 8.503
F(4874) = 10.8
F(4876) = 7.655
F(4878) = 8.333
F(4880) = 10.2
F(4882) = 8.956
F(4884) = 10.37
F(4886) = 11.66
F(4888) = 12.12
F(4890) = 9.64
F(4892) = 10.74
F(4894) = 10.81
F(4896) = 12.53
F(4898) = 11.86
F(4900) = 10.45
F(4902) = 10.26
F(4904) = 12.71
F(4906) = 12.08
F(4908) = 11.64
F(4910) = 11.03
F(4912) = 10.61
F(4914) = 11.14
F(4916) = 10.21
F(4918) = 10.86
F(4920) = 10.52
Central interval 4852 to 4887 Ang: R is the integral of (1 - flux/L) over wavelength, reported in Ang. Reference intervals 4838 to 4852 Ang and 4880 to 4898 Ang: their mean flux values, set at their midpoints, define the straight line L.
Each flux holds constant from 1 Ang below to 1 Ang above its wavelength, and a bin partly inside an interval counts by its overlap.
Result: 1.8 Ang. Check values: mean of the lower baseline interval 10.2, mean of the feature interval 10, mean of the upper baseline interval 10.9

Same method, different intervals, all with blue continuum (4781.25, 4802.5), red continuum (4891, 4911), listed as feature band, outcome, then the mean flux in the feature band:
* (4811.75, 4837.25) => -1.4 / 11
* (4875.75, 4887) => 1.5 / 9.65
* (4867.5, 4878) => 1.5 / 9.45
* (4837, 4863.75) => 0.5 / 10.5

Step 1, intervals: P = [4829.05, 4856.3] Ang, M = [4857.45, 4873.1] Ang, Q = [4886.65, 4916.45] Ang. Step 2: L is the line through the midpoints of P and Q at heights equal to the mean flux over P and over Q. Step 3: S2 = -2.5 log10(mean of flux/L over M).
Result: 0.14 mag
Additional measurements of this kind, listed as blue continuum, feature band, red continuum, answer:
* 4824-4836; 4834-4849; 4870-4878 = -0.08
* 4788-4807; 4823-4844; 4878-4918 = 0.00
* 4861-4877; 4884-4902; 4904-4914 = -0.04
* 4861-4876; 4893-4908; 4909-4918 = -0.11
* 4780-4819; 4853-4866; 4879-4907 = 0.03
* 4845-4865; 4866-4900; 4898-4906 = 0.07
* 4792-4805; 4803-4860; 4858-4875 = -0.09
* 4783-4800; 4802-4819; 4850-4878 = -0.05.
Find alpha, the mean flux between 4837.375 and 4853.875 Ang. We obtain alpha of 10.5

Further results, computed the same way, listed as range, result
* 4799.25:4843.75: 10.7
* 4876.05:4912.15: 10.8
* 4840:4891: 10.1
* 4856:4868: 9.75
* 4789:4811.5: 10.4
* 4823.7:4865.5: 10.4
